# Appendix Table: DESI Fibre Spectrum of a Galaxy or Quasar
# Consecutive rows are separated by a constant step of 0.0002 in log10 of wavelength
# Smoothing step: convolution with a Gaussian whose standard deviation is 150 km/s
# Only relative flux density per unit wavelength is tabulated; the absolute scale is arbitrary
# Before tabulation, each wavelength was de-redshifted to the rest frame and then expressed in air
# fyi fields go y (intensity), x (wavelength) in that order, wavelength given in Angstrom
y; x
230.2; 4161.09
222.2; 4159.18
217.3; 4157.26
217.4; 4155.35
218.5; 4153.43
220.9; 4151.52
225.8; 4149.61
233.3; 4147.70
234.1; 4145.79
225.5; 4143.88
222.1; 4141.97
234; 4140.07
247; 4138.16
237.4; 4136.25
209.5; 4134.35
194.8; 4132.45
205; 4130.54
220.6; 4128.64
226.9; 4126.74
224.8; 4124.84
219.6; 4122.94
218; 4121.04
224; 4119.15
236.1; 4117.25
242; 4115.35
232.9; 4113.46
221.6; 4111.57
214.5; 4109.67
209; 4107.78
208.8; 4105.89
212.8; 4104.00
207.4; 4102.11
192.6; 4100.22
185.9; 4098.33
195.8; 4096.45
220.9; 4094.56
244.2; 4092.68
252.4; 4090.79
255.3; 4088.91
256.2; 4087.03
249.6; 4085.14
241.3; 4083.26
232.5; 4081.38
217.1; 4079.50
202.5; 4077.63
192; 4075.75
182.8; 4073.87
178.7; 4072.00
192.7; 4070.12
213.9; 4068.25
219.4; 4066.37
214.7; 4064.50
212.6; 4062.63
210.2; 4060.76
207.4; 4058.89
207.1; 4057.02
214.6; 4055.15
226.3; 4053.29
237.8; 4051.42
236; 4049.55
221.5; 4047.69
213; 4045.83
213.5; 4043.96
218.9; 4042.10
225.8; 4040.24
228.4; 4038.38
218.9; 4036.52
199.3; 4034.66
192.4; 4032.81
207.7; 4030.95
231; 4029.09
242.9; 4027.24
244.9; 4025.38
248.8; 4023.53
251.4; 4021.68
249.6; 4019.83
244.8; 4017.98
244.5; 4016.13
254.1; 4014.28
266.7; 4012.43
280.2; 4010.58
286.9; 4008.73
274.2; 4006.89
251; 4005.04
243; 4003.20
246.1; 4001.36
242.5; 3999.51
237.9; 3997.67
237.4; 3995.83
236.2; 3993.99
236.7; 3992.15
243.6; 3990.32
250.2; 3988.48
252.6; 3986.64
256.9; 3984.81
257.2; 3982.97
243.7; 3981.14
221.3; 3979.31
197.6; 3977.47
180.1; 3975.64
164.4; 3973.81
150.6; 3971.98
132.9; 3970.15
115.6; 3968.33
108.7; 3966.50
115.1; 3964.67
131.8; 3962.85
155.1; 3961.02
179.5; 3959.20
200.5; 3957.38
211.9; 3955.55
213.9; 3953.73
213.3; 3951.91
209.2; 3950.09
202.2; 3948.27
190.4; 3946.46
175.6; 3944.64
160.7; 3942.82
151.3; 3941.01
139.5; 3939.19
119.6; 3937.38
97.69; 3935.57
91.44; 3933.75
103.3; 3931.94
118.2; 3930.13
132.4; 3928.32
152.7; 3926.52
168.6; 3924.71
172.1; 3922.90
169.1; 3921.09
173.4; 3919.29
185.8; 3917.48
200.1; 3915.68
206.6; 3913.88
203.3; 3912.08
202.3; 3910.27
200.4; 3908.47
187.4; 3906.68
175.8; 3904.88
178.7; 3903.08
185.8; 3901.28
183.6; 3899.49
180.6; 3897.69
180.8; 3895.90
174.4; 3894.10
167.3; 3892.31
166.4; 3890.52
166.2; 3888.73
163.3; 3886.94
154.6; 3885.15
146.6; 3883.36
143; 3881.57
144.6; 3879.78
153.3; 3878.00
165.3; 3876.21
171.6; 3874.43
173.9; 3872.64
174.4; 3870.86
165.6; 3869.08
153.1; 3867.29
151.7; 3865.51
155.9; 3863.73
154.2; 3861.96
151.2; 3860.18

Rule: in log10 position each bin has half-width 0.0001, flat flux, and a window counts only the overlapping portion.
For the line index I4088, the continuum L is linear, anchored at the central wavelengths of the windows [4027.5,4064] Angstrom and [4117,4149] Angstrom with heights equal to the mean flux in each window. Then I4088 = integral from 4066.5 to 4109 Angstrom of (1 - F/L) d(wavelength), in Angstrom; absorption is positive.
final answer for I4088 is 0.9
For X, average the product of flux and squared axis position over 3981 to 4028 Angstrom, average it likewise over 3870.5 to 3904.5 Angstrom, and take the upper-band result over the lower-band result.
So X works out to 1.59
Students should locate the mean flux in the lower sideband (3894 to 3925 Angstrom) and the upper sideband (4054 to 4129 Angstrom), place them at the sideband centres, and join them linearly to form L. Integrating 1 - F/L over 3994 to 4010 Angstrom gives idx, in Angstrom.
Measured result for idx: -4.0 Angstrom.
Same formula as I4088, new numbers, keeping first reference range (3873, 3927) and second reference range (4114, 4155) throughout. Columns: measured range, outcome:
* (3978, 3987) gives -2.43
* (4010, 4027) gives -4.52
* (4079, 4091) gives -1.67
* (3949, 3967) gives 1.05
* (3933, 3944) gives 3.27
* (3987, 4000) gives -3.12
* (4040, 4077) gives -0.59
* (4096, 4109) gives 0.93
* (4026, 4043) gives -1.31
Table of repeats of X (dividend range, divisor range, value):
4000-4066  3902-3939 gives 1.53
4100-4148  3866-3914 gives 1.45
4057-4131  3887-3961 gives 1.38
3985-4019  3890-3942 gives 1.60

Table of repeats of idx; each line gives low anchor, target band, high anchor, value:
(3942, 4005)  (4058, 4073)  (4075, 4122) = 0.76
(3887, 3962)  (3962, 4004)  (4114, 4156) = -3.94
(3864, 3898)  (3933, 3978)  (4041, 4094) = 6.14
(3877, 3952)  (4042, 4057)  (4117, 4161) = -1.62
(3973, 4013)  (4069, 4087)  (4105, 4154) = 1.39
